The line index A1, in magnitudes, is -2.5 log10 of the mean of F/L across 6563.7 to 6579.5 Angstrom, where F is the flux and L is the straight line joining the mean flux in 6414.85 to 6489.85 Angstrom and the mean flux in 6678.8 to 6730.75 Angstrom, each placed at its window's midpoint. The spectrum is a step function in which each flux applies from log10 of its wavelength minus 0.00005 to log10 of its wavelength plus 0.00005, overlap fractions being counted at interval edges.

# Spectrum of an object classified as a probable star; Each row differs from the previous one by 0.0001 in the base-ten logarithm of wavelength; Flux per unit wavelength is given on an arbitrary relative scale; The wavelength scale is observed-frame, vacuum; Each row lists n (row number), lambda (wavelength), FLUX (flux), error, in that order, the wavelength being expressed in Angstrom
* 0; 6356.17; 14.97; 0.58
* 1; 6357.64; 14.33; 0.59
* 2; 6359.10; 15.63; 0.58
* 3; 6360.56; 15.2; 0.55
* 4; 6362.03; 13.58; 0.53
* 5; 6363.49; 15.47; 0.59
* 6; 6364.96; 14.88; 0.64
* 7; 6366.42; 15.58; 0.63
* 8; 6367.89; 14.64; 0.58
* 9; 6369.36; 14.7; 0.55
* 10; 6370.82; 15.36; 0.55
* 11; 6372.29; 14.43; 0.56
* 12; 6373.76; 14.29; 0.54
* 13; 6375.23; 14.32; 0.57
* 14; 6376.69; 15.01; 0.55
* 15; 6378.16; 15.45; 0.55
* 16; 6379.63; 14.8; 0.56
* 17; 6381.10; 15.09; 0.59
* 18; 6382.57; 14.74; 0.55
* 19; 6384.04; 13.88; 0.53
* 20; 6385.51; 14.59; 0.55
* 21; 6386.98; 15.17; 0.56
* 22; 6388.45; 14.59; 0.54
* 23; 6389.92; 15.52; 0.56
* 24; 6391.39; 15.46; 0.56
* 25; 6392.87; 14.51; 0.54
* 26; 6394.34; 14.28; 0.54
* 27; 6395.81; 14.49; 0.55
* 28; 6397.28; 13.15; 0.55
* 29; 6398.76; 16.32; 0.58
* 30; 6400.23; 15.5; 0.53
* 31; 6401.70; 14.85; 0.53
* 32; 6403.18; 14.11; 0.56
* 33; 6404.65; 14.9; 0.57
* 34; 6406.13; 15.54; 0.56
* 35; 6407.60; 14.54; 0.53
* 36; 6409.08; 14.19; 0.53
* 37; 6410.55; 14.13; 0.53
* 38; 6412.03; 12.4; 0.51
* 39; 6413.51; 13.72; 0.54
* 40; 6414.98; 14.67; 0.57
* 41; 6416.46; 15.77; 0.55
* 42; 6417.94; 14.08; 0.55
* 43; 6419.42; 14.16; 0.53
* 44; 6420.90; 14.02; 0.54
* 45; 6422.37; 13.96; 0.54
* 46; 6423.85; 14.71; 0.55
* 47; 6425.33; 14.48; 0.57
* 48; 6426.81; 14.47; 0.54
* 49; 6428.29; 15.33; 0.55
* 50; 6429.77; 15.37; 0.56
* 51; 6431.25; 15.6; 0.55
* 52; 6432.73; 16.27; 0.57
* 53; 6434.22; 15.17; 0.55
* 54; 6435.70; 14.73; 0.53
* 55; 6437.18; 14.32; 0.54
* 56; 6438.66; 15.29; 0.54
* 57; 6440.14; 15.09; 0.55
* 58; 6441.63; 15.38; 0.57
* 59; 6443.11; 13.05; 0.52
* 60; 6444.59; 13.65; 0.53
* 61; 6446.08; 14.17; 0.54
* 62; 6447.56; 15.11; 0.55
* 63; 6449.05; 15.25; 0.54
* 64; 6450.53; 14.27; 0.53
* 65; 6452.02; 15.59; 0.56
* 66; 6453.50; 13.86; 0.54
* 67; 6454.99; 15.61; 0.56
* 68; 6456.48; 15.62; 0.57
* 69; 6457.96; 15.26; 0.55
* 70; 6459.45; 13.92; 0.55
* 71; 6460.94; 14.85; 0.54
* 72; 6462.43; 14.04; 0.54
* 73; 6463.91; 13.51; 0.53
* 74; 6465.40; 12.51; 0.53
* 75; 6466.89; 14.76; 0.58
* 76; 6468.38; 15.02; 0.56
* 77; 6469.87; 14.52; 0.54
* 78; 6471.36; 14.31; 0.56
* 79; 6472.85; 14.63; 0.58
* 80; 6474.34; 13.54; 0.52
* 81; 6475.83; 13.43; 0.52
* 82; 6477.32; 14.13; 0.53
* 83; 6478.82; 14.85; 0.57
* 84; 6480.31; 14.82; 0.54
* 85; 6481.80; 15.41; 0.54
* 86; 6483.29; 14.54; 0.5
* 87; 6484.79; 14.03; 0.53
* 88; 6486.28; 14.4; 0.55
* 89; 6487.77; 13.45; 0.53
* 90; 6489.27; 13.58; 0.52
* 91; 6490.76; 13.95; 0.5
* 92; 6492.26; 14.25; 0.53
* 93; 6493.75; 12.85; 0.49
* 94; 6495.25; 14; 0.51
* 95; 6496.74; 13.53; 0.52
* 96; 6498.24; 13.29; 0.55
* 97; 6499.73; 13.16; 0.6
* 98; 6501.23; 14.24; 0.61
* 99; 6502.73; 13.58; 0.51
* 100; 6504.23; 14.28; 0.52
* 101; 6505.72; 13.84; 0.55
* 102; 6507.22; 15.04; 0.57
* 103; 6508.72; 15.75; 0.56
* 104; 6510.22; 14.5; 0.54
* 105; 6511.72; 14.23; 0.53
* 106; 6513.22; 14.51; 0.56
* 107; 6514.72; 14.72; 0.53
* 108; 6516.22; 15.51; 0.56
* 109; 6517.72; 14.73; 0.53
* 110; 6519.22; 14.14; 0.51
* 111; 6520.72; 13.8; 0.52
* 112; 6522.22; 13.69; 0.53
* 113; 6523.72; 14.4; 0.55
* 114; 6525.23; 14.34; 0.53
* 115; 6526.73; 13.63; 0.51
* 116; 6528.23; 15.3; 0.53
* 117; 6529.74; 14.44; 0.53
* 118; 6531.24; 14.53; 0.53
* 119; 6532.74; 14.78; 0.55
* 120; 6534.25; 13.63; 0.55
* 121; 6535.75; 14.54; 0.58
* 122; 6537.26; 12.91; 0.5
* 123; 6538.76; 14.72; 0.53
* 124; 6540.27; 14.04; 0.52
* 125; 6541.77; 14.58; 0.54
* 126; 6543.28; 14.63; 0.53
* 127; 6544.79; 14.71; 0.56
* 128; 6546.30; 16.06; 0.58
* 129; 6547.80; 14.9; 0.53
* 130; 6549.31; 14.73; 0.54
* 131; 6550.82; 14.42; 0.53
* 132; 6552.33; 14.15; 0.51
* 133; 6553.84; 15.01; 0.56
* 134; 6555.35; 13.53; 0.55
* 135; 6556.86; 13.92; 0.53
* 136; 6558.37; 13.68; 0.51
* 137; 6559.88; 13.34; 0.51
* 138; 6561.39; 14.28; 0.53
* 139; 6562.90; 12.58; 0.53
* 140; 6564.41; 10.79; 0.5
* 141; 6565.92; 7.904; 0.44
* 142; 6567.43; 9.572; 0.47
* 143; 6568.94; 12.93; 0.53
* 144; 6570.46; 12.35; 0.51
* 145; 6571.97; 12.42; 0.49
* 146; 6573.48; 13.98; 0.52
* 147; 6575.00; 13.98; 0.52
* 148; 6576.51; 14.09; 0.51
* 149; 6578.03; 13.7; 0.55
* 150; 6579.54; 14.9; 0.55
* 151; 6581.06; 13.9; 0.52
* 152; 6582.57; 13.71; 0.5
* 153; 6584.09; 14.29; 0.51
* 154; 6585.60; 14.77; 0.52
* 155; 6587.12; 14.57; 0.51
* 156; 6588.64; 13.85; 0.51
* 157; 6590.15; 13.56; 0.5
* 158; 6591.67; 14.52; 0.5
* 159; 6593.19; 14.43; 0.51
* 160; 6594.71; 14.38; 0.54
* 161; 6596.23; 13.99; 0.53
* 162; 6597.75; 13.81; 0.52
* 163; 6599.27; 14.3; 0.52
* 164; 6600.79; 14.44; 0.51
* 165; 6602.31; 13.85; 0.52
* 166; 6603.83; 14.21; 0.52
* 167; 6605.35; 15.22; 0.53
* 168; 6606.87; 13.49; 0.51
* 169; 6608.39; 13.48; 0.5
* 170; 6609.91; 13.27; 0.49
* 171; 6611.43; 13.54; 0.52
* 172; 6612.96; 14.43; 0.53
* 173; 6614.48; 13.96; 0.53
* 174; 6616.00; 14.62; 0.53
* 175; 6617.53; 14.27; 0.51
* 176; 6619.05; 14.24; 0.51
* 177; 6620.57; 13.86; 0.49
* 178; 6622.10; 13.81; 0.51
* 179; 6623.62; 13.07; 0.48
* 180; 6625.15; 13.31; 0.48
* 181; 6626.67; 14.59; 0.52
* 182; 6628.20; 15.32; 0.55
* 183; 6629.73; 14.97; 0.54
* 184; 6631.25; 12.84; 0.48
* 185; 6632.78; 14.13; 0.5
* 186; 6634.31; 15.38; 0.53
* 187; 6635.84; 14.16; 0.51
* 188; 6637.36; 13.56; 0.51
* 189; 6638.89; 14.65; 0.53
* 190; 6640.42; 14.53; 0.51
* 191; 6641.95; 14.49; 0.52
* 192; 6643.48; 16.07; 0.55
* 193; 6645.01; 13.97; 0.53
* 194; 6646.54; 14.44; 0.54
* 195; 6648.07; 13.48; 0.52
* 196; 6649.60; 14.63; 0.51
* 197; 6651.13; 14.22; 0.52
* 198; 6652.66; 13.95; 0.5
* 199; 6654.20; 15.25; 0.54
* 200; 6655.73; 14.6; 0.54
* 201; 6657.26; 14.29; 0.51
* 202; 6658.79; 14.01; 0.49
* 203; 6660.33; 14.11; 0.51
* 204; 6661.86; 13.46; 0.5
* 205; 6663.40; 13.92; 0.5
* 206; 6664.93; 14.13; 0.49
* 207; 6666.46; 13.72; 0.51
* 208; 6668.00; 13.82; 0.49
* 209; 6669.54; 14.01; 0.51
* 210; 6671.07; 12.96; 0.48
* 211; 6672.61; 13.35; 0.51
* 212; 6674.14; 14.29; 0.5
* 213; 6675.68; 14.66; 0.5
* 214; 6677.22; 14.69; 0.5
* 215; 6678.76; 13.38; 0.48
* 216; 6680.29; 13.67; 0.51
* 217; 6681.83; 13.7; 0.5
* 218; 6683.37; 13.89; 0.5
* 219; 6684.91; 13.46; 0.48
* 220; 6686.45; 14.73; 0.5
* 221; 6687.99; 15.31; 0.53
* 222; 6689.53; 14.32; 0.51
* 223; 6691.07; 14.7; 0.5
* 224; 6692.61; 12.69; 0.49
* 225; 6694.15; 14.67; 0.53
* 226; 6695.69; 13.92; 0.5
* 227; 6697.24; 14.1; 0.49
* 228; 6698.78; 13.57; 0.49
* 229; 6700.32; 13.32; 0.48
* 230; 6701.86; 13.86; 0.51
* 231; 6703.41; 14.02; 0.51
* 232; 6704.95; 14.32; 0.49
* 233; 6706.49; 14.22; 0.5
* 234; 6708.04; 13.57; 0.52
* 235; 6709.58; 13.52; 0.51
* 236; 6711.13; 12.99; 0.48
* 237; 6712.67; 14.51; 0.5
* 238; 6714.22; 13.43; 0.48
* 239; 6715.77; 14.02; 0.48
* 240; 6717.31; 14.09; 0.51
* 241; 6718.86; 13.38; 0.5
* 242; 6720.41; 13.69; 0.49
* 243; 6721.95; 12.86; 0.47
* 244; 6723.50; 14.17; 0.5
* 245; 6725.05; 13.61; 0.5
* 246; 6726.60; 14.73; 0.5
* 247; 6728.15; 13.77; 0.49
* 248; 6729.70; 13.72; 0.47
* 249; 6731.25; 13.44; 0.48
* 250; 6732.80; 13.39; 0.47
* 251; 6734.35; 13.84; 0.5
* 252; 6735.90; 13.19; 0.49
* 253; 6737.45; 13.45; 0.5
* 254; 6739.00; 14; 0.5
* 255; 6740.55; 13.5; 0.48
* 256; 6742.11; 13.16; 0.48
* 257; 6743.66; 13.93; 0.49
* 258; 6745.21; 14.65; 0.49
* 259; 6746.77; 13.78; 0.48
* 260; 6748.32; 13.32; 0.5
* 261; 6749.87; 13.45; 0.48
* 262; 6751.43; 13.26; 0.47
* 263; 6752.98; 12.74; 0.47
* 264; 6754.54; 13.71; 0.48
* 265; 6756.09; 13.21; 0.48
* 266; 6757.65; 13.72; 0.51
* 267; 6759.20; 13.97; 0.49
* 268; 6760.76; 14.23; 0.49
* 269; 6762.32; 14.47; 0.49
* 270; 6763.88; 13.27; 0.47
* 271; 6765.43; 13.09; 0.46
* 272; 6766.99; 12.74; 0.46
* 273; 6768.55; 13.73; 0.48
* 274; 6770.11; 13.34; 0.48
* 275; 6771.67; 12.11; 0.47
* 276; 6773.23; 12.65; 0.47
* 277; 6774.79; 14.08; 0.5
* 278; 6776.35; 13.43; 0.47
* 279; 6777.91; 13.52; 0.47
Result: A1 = 0.16 mag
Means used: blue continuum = 14.6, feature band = 12.3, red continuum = 13.9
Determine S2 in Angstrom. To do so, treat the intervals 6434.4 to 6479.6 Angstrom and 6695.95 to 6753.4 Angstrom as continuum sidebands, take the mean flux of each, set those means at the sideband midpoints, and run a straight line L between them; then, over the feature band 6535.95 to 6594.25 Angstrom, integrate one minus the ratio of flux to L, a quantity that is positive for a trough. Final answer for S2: 1.9 Angstrom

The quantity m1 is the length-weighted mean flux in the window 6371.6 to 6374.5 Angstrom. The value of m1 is 14.3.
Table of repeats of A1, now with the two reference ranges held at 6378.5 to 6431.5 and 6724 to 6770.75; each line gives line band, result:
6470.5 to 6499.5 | 0.03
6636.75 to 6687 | -0.02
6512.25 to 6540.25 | 0.00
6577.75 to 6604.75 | -0.01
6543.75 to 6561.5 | -0.02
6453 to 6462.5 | -0.02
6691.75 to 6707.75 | -0.01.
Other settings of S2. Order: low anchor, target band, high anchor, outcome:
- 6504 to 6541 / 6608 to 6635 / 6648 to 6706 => 0.20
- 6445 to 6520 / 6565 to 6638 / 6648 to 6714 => 1.80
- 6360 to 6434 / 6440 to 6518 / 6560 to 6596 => -1.43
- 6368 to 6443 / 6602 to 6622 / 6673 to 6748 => 0.16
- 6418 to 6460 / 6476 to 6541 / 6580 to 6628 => 1.12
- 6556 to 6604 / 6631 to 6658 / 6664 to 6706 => -1.21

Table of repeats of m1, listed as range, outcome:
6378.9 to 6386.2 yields 14.6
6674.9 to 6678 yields 14.6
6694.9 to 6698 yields 14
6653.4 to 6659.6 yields 14.5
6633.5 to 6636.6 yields 14.8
